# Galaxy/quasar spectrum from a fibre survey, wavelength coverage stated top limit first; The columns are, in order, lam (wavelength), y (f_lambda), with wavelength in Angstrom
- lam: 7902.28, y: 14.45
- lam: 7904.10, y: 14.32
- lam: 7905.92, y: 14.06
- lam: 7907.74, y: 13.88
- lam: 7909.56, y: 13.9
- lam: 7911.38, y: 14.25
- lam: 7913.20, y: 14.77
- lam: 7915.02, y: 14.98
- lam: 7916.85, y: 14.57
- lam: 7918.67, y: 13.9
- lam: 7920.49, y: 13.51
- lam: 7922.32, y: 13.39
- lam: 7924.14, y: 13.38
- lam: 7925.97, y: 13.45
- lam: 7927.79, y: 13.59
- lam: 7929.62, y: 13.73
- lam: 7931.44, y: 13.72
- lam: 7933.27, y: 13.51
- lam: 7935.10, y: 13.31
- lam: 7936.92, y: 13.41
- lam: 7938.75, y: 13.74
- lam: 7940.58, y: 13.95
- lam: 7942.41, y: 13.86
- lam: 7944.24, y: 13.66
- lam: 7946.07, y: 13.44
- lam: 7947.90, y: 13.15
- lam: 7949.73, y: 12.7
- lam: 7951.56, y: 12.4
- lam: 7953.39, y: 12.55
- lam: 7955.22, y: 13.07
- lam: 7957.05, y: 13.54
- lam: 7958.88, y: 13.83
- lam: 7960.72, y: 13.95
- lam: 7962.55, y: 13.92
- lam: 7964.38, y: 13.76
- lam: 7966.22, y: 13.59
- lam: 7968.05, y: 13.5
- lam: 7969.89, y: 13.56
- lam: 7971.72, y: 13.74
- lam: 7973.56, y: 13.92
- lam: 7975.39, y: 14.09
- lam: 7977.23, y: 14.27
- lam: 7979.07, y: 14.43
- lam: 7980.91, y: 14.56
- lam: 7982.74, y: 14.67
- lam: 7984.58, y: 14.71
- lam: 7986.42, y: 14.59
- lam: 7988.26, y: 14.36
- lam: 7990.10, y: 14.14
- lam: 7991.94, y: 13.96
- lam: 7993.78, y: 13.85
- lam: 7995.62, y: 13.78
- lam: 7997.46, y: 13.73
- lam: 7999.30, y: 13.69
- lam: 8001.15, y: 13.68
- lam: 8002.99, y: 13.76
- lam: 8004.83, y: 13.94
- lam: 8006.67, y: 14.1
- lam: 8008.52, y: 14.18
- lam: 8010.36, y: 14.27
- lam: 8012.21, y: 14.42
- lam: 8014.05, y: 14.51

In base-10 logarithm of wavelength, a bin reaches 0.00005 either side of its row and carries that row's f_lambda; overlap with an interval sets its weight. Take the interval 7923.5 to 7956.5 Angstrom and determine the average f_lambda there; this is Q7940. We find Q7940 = 13.4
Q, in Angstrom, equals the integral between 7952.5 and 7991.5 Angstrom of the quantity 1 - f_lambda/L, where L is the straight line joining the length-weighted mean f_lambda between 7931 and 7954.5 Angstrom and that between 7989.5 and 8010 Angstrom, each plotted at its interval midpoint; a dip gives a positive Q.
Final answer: -0.9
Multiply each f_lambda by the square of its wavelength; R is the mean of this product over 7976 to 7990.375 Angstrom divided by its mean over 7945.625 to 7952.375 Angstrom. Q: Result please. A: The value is 1.13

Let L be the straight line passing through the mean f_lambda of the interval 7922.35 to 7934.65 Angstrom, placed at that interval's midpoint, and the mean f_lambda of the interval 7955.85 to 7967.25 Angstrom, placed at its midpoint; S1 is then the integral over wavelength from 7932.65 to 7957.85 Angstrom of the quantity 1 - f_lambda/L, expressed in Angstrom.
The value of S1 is 0.6 Angstrom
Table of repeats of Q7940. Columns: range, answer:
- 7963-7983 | 14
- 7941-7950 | 13.4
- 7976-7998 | 14.3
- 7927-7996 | 13.8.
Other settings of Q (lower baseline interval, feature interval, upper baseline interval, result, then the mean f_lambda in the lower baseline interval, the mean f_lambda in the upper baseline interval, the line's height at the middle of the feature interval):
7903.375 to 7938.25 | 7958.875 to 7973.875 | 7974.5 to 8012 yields 0.32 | 13.9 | 14.1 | 14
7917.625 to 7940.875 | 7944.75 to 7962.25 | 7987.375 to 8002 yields 0.61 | 13.6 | 13.9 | 13.7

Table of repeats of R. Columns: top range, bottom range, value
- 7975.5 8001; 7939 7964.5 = 1.07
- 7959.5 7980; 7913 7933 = 1.01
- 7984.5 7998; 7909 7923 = 1.01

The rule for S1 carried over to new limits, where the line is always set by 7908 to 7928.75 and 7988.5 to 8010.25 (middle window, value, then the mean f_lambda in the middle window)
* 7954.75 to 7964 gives 0.2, 13.7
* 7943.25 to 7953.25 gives 0.7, 13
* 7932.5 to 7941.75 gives 0.2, 13.6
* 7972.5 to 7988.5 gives -0.5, 14.4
